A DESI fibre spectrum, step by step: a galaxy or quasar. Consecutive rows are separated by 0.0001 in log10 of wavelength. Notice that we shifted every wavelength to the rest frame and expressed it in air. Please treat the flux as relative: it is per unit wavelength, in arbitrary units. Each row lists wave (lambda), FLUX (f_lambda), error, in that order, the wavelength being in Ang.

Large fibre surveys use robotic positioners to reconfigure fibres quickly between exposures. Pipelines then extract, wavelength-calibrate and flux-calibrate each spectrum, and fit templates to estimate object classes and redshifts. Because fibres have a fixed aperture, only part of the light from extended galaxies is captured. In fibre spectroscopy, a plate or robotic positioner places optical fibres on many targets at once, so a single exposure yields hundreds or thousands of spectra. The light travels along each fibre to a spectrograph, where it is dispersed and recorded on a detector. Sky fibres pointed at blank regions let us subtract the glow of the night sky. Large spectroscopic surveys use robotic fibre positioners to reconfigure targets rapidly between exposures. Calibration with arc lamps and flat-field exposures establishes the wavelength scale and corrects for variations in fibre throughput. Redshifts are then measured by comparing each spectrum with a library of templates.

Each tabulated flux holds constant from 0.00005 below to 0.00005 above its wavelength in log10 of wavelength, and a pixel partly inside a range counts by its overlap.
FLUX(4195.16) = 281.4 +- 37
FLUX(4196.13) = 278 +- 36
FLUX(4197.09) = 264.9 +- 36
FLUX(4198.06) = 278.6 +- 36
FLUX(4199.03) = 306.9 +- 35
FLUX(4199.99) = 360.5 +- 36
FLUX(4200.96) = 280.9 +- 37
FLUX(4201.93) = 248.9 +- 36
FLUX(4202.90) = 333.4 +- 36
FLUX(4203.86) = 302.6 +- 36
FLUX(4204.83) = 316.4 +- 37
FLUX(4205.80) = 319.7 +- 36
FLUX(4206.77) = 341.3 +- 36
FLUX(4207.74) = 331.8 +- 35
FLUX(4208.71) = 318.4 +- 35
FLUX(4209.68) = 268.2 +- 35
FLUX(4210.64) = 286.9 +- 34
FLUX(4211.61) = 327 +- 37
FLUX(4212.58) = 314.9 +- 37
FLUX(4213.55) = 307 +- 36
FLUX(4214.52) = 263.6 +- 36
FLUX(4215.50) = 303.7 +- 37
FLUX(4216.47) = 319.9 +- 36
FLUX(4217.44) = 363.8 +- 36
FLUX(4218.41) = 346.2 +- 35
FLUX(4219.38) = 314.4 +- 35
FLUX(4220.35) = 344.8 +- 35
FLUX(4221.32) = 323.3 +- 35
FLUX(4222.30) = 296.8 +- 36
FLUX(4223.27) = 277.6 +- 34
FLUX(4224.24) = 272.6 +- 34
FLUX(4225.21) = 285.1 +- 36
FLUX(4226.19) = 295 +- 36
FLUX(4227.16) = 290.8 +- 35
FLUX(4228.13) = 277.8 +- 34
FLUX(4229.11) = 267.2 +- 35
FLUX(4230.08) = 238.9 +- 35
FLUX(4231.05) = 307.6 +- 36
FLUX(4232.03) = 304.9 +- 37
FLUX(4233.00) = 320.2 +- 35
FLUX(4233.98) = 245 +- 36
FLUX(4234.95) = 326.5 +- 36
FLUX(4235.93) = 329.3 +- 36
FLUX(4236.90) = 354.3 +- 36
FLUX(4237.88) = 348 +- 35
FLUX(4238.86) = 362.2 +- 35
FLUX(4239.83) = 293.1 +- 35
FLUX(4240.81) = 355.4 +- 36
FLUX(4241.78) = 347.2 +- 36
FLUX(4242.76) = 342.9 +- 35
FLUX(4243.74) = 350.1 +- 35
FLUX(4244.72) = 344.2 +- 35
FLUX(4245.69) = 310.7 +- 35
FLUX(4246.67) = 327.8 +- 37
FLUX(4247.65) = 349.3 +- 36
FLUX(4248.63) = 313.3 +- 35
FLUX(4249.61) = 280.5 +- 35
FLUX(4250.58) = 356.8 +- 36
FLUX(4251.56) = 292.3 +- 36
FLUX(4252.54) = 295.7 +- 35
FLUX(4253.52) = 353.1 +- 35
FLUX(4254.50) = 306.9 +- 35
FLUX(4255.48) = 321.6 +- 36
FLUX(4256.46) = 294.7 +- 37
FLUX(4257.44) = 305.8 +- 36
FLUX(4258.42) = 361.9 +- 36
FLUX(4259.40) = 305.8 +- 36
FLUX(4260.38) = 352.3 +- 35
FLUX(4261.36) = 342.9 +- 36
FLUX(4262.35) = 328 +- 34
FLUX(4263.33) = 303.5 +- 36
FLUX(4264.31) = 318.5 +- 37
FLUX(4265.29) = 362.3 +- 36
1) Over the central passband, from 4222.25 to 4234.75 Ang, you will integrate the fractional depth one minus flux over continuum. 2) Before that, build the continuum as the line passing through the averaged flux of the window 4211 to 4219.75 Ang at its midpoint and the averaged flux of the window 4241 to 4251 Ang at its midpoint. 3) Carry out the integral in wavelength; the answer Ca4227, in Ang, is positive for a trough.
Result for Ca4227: 1.6 Ang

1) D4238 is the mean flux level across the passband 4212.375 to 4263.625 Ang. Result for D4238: 316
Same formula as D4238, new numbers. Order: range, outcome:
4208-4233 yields 301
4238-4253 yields 329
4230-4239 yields 315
